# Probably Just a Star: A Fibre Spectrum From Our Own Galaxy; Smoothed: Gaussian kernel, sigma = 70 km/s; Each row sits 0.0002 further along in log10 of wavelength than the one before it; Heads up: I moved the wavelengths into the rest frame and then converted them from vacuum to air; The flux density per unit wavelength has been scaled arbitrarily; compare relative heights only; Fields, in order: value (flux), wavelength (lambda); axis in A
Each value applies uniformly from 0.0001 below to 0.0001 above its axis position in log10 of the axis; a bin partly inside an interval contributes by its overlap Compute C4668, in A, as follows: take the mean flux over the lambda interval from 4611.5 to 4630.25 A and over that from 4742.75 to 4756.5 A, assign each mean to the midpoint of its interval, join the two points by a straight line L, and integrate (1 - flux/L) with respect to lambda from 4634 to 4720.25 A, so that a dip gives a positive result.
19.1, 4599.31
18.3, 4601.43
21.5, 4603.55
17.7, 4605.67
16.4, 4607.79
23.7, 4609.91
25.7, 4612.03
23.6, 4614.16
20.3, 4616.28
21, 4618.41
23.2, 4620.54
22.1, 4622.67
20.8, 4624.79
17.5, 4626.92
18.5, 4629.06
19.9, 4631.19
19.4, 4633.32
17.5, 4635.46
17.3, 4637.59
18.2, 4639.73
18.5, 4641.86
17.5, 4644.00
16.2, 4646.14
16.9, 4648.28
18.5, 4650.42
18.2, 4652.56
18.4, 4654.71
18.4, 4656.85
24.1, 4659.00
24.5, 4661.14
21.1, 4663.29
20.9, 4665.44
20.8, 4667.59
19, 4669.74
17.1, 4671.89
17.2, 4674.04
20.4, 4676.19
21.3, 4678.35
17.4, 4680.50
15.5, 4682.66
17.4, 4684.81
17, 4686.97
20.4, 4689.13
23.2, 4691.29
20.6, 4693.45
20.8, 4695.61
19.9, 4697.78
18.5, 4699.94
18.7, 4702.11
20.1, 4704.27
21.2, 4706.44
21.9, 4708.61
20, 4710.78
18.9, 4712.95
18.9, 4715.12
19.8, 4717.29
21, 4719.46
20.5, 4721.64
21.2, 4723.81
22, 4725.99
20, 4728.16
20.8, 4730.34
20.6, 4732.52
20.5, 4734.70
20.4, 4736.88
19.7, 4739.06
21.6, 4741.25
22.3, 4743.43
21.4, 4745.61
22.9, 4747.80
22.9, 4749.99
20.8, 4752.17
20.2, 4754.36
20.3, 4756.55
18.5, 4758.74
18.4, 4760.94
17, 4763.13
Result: 8.5 A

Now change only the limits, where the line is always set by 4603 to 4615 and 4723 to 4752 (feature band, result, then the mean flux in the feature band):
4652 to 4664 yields 0.3 A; 20.9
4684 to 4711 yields 1.6 A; 20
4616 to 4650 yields 3.8 A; 19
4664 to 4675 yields 1.2 A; 19.1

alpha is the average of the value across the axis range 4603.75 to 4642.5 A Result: 20.1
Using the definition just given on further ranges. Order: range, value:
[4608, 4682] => 19.8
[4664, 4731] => 19.8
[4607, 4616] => 22.4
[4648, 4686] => 19.3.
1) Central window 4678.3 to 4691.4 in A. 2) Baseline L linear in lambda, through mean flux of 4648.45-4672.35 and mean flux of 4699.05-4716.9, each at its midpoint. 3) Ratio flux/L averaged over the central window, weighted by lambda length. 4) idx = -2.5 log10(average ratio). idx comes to 0.09 mag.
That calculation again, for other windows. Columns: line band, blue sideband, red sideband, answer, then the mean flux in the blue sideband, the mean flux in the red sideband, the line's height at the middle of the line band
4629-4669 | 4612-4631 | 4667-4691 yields 0.04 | 21.1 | 18.6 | 19.9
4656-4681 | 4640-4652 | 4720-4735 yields -0.10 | 17.6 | 20.8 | 18.5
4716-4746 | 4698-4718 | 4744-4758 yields -0.01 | 19.8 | 21.4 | 20.6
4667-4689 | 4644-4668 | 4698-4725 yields 0.08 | 19.7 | 20.1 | 19.8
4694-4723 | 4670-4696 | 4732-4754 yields 0.00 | 19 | 21.3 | 20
